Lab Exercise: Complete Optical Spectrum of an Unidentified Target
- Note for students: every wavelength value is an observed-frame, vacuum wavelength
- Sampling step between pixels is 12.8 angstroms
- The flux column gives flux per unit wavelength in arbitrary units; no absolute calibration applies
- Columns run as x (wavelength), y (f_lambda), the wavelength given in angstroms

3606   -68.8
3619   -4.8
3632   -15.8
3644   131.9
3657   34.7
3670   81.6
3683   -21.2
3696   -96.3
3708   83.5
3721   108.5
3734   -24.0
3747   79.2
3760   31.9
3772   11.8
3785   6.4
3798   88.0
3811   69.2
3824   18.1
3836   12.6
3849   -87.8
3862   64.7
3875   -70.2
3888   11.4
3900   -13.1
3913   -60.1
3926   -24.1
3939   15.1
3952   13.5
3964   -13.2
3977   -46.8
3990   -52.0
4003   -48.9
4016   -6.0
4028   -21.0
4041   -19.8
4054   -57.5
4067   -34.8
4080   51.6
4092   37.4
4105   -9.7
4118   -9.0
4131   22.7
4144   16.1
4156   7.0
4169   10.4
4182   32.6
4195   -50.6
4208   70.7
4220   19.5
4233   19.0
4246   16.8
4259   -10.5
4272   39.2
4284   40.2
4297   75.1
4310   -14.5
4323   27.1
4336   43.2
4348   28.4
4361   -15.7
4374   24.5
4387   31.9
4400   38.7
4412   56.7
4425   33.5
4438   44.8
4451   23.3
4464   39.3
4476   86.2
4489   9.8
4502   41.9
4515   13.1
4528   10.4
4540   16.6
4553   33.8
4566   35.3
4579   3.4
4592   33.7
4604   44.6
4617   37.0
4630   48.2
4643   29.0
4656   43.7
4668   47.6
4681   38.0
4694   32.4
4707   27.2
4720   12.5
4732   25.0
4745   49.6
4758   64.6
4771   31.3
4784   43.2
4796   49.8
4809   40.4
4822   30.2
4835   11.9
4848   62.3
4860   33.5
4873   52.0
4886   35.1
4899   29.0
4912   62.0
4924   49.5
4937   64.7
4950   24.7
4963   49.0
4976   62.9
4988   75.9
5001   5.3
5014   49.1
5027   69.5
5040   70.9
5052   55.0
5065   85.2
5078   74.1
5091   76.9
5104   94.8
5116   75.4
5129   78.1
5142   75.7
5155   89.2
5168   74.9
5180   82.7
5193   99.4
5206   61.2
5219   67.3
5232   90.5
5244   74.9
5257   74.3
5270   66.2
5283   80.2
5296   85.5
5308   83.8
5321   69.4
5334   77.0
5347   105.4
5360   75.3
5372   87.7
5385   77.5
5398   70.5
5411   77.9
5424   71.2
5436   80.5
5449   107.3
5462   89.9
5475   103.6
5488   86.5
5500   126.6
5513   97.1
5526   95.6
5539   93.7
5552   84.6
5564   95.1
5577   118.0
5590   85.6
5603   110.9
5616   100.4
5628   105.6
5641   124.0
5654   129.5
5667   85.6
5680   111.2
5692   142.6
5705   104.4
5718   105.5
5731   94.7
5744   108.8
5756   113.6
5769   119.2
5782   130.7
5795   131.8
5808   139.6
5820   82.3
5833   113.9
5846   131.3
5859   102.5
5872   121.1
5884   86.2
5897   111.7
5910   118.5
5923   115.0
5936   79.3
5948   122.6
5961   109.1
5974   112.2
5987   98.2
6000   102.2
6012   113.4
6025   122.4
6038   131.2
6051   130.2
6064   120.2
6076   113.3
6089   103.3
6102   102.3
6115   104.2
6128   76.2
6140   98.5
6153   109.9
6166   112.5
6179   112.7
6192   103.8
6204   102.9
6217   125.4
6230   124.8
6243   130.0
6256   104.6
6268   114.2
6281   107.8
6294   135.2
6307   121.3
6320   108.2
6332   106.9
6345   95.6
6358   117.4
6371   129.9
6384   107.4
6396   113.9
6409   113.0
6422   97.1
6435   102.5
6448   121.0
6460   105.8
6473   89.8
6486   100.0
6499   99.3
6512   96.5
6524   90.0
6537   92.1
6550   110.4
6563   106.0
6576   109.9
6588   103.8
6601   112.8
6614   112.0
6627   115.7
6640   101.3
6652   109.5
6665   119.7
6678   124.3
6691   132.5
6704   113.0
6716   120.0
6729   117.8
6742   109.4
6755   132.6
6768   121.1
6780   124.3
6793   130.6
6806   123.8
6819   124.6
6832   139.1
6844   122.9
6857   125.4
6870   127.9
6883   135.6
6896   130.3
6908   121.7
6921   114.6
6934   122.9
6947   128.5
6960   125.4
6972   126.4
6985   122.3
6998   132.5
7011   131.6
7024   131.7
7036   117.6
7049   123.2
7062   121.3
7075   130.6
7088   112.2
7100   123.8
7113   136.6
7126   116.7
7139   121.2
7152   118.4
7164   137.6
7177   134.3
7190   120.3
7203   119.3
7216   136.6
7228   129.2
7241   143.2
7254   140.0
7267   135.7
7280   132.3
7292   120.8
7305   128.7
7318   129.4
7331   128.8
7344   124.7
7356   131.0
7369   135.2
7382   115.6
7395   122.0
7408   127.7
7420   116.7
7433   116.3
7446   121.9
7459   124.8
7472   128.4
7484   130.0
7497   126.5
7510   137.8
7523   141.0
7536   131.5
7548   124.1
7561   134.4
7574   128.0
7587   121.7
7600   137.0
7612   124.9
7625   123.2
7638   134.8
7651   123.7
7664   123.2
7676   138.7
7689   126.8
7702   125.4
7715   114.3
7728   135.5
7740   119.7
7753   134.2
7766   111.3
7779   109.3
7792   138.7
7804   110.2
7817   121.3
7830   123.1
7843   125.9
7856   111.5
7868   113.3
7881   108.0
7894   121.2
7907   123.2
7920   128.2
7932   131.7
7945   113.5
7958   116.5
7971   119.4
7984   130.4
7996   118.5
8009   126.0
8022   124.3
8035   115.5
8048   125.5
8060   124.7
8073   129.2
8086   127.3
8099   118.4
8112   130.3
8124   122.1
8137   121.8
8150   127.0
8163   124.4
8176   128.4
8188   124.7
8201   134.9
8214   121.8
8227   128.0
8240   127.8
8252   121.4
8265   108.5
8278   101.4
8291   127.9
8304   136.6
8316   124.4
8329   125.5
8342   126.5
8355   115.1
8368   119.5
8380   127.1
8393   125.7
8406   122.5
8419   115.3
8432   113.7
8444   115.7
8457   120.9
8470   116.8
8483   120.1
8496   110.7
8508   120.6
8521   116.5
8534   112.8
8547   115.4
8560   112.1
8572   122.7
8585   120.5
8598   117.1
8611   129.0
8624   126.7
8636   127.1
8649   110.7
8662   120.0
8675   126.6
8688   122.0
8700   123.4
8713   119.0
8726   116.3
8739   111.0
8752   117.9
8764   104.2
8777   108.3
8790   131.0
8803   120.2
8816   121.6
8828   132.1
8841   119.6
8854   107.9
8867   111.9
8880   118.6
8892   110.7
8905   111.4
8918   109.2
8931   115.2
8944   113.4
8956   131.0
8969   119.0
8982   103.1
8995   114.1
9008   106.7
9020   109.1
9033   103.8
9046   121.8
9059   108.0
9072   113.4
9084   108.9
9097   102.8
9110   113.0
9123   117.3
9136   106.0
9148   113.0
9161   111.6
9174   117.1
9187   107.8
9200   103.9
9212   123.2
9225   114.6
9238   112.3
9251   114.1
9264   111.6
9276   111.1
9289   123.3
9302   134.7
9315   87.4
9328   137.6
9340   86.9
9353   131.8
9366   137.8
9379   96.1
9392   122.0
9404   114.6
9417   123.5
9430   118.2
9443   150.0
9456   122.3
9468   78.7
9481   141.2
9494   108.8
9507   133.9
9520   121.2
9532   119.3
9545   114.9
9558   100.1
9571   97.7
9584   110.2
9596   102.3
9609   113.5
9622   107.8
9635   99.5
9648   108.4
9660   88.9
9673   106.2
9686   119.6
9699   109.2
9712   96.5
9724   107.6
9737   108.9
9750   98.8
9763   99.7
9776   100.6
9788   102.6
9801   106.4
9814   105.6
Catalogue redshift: 0.260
